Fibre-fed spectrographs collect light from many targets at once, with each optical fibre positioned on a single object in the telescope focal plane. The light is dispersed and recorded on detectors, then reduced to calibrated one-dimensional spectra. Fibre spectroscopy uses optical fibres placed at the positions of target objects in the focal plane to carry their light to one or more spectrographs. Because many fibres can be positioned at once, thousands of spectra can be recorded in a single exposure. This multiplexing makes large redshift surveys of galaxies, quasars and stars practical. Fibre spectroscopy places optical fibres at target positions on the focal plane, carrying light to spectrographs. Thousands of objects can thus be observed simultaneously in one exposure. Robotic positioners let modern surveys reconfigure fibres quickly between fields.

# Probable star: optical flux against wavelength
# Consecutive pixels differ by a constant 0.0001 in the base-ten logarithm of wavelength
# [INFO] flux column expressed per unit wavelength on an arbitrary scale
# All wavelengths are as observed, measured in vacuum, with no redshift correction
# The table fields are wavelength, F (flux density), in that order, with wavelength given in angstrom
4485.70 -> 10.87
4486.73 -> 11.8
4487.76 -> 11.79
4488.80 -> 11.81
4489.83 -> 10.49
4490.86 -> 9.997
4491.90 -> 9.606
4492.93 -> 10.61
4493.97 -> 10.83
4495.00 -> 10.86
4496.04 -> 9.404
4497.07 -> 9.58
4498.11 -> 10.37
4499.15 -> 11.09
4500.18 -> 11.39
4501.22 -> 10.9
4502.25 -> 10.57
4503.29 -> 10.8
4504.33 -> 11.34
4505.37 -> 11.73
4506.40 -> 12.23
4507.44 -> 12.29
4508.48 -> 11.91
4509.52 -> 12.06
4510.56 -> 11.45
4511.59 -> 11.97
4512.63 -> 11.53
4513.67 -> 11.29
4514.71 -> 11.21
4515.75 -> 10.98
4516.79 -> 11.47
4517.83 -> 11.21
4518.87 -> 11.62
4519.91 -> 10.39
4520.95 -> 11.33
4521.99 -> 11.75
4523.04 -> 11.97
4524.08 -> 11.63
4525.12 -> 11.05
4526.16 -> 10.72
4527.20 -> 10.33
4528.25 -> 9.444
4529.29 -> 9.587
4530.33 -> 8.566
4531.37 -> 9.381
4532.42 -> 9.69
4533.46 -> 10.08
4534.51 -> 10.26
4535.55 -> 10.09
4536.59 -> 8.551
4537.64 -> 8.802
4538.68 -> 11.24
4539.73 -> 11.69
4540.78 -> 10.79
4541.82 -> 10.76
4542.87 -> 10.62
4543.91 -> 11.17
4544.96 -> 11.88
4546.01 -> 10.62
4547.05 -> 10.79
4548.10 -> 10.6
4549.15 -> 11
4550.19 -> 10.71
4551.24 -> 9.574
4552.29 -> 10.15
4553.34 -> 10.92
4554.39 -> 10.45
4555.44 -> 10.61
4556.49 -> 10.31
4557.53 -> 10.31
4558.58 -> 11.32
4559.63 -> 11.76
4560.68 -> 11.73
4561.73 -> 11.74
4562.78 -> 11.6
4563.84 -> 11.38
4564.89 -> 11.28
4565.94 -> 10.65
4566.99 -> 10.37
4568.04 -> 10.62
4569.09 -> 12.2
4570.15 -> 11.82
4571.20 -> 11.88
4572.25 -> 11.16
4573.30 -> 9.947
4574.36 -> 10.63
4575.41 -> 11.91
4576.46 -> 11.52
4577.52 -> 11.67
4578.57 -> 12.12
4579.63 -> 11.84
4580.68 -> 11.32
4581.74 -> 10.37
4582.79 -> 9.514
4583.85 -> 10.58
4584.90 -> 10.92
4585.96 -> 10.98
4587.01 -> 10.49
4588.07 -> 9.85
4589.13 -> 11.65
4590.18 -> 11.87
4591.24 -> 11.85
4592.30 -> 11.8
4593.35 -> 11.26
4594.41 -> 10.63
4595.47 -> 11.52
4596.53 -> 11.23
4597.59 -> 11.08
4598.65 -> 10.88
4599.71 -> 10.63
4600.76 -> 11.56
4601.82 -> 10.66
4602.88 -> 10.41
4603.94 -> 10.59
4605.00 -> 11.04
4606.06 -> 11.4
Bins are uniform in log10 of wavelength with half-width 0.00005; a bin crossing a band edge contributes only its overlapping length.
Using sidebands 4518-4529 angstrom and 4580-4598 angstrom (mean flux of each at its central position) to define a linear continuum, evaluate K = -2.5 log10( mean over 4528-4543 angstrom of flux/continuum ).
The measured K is 0.11 mag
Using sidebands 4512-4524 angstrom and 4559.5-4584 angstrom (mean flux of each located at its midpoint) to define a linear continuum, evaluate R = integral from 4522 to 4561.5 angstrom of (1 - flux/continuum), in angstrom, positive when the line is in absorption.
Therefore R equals 2.6 angstrom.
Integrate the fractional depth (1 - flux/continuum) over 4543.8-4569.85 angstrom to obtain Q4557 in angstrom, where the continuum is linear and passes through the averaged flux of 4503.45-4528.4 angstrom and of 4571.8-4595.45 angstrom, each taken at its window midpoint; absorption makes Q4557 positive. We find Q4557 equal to 0.6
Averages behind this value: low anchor 11.4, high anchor 11.1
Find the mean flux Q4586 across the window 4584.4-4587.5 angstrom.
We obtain 10.8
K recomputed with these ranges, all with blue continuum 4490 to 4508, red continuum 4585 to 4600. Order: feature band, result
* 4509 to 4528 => -0.04 mag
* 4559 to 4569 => -0.02 mag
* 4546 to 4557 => 0.05 mag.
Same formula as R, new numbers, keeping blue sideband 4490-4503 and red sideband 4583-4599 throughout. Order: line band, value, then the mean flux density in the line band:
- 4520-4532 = 0.14 angstrom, 10.5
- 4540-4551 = -0.11 angstrom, 10.9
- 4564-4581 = -0.56 angstrom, 11.3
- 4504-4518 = -1.45 angstrom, 11.6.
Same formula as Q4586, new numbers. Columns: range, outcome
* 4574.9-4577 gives 11.7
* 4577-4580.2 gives 11.9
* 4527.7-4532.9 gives 9.33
